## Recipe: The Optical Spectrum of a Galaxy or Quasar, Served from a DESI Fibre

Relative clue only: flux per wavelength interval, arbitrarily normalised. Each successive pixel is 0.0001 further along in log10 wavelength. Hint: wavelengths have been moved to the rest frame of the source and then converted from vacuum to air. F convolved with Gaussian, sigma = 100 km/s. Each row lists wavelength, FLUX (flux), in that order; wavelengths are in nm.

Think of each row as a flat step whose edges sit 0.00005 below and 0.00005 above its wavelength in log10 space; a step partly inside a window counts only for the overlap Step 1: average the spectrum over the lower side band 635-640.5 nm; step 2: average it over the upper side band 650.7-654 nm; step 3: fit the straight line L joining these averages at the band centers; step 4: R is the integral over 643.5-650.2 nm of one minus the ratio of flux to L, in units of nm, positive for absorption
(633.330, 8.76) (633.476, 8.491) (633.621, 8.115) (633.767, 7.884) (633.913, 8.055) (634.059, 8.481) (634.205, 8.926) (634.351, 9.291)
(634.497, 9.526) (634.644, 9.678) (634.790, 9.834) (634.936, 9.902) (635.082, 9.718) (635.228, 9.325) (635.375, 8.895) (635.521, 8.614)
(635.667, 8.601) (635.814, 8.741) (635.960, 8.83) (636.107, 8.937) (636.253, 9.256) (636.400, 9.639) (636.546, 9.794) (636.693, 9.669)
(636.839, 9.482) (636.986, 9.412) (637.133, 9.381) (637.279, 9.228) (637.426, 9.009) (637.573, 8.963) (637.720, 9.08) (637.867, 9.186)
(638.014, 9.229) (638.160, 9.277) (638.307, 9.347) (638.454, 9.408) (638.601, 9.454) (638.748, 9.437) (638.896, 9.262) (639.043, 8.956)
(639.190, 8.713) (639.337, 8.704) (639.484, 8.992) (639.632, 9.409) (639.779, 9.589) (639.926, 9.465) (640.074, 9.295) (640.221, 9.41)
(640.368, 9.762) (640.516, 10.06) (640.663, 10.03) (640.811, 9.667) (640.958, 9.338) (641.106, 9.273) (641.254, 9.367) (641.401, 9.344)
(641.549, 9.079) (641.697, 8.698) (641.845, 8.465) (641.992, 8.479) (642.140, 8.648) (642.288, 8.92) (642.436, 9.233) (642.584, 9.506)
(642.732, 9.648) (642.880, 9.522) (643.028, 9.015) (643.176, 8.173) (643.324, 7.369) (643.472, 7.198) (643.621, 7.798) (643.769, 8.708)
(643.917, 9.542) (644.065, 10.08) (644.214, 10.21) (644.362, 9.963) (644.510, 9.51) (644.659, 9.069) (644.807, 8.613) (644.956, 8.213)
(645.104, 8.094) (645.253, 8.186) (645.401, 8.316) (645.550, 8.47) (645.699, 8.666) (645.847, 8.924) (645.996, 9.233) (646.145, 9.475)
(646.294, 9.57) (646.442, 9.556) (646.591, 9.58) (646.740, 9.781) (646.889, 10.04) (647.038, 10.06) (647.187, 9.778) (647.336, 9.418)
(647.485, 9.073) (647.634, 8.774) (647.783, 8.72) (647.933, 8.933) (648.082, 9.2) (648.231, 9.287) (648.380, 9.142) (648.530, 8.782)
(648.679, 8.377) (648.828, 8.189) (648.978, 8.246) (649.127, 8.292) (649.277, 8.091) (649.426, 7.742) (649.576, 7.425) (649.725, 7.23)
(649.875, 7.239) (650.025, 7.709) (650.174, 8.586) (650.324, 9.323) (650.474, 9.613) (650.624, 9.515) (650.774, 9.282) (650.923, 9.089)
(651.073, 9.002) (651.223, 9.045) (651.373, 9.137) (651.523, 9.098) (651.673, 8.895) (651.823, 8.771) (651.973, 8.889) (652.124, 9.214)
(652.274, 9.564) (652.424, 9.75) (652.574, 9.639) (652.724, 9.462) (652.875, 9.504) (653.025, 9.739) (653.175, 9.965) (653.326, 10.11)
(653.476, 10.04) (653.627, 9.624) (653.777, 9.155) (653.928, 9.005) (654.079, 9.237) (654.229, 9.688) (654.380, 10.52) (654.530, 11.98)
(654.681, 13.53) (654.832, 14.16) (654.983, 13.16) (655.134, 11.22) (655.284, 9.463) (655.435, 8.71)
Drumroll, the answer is 0.35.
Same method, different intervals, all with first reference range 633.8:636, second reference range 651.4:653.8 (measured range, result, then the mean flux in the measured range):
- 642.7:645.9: 0.18 nm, 8.77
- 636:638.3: -0.04 nm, 9.3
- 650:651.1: 0.04 nm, 9.08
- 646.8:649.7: 0.18 nm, 8.8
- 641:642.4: 0.04 nm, 8.93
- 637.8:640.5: -0.04 nm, 9.29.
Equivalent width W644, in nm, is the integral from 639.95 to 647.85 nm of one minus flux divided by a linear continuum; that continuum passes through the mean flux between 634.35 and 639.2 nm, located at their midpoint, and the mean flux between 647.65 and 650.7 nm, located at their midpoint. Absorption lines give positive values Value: -0.27 nm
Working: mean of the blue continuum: 9.27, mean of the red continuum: 8.49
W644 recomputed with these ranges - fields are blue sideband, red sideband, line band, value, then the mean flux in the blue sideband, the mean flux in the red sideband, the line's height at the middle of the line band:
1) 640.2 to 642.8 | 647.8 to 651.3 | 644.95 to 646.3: 0.03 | 9.27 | 8.58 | 8.92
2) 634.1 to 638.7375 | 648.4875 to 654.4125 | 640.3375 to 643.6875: 0.07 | 9.28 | 8.99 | 9.17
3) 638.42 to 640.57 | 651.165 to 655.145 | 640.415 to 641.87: 0.01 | 9.32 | 10.1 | 9.41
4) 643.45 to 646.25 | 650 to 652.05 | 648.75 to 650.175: 0.18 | 8.89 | 9.03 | 8.99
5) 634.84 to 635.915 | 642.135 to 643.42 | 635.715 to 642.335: -0.17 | 9.12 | 8.88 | 9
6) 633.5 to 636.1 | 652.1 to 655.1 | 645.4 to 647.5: 0.10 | 8.96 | 10.4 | 9.84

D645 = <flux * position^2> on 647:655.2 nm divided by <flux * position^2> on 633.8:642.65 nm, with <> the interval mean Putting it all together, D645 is 1.1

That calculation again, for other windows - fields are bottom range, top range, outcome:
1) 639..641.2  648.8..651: 0.92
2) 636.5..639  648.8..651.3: 0.94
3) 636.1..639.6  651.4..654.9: 1.13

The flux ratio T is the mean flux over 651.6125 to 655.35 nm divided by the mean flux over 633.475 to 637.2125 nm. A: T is 1.1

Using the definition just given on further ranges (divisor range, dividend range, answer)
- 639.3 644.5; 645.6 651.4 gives 0.97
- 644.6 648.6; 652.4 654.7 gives 1.10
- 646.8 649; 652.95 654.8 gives 1.13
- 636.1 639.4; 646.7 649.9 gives 0.94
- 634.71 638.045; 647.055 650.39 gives 0.92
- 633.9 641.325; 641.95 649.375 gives 0.96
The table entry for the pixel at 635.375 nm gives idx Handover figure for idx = 8.895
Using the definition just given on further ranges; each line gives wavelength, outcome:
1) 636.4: 9.639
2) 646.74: 9.781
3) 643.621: 7.798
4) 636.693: 9.669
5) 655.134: 11.22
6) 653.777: 9.155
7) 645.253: 8.186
